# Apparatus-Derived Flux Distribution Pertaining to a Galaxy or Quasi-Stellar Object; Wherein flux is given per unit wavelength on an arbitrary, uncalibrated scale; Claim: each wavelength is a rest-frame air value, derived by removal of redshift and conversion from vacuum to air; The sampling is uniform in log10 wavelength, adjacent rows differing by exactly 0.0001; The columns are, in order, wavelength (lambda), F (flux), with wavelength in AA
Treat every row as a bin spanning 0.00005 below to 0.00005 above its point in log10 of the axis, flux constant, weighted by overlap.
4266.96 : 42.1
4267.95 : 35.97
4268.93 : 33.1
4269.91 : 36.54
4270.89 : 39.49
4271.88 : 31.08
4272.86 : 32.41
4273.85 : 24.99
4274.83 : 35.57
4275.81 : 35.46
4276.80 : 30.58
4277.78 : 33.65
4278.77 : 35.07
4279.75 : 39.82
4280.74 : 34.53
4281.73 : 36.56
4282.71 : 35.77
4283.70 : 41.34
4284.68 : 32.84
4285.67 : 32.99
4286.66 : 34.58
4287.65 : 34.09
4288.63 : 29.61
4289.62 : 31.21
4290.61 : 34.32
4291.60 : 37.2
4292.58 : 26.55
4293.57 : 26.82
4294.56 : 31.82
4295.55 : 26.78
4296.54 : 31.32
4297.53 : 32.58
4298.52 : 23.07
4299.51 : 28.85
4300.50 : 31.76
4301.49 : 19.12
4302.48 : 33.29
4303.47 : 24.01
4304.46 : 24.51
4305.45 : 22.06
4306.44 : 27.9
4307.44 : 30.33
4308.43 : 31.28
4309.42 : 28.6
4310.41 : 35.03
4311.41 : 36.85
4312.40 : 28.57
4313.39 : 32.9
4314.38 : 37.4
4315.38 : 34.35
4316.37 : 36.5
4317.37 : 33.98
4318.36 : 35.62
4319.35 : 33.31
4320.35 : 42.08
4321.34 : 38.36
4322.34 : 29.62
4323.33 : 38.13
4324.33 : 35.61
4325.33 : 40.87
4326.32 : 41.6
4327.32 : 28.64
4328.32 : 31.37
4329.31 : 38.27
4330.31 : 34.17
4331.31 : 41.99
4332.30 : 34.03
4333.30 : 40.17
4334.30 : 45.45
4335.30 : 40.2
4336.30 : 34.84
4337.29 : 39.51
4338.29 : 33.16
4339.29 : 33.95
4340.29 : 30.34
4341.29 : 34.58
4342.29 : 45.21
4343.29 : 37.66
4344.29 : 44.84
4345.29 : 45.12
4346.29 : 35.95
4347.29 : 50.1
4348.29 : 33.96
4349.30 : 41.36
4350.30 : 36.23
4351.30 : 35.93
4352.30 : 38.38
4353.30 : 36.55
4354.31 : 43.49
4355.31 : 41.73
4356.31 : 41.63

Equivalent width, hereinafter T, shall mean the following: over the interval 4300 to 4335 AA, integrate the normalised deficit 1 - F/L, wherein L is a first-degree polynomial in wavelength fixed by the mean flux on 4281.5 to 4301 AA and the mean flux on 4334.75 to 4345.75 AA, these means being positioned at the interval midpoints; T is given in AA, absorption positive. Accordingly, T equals 1.7 AA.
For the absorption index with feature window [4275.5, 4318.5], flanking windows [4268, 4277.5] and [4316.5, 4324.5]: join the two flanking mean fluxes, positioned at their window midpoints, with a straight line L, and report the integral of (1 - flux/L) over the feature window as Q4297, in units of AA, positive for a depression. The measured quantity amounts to 3.5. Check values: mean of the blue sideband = 33.4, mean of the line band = 31.8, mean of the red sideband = 35.9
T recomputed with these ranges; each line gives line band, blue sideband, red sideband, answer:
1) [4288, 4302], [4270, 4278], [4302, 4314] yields 0.72 AA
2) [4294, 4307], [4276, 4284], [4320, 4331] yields 3.07 AA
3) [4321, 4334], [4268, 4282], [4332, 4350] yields 0.51 AA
